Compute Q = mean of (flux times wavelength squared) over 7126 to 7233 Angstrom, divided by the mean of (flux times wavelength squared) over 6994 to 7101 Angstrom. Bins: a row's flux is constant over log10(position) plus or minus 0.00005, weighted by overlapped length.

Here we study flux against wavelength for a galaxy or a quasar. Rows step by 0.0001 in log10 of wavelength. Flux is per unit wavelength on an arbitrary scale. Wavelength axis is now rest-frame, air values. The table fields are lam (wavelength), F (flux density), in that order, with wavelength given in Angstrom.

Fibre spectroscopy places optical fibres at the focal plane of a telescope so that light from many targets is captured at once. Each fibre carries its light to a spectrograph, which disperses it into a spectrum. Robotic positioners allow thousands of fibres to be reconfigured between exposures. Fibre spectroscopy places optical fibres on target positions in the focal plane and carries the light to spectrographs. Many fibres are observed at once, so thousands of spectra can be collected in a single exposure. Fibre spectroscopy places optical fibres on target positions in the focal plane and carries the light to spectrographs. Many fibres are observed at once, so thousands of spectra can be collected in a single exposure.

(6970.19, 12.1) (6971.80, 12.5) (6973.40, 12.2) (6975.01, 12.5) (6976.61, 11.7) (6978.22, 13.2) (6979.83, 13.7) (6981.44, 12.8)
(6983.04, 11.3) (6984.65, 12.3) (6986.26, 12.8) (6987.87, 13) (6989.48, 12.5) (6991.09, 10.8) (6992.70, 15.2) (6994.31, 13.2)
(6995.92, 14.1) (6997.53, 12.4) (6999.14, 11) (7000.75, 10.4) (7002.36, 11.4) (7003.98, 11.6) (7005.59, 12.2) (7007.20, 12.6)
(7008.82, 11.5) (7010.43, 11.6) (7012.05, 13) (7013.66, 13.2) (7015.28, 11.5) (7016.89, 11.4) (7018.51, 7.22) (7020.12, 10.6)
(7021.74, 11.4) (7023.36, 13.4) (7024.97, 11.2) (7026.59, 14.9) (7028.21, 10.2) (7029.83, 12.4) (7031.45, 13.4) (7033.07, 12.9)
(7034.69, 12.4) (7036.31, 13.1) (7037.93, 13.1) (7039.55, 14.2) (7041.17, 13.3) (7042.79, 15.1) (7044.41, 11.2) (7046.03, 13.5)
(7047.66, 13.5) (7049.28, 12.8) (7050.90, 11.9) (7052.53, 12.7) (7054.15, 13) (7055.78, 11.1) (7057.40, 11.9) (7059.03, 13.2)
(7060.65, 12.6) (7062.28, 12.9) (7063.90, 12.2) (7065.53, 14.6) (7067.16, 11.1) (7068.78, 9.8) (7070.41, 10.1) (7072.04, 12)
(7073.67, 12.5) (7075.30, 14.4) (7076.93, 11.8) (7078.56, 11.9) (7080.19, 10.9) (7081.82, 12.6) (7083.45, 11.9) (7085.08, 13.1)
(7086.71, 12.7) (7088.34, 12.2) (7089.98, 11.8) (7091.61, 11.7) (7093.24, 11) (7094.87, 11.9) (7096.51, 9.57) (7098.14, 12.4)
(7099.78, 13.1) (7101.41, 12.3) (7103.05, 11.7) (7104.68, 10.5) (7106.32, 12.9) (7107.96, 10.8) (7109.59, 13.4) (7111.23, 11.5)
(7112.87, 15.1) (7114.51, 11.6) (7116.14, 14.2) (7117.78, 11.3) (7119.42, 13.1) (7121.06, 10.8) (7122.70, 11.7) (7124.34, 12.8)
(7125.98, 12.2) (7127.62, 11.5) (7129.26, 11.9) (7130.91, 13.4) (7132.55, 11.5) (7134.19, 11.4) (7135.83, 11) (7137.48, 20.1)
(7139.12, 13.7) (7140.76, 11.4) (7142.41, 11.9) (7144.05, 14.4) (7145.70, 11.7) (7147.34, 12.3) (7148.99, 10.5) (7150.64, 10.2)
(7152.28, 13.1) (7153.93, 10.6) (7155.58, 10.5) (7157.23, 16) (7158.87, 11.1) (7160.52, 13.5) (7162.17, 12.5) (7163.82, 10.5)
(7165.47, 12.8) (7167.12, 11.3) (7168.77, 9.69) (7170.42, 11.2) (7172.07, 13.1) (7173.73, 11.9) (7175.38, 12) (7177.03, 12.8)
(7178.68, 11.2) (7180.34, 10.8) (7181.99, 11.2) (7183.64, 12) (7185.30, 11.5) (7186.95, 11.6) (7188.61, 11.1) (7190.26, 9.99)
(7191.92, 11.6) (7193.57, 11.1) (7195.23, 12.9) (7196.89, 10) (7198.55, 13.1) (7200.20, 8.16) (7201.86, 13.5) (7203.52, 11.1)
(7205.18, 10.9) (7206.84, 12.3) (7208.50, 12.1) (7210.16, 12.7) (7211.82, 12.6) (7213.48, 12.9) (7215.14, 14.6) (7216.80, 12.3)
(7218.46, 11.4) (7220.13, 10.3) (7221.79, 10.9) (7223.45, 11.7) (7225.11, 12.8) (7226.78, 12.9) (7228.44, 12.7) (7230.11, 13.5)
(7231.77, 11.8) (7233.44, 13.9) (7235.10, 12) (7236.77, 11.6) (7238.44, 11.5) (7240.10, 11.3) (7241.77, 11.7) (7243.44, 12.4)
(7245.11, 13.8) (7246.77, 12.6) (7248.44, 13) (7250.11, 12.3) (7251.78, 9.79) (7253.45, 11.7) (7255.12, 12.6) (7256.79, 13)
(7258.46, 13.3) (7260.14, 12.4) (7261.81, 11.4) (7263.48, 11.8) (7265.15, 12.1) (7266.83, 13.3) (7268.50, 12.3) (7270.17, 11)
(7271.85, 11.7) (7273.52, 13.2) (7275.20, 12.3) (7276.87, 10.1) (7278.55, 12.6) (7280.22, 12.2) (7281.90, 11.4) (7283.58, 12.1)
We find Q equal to 1.02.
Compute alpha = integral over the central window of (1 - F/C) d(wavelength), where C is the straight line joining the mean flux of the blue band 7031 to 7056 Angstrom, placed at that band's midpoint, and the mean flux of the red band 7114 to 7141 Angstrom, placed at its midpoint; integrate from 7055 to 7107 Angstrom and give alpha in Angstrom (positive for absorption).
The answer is 3.3 Angstrom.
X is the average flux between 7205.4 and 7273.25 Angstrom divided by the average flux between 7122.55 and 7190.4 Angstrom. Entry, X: 1.02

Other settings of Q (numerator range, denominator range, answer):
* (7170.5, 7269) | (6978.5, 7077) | 1.03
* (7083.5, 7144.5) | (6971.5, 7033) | 1.05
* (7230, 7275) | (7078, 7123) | 1.06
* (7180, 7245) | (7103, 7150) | 0.98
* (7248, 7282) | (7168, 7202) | 1.08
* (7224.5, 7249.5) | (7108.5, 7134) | 1.04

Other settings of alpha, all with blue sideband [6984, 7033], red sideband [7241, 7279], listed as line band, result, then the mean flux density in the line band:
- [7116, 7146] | -1.2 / 12.6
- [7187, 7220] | 1.1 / 11.8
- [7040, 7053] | -1.0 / 13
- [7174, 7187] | 0.5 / 11.7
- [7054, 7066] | -0.5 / 12.6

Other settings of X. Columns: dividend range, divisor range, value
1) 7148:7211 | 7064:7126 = 0.96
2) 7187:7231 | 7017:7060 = 0.96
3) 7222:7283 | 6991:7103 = 1.00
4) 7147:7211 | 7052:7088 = 0.95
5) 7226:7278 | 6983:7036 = 1.01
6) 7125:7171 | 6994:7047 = 1.00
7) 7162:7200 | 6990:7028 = 0.96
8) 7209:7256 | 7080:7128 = 1.01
